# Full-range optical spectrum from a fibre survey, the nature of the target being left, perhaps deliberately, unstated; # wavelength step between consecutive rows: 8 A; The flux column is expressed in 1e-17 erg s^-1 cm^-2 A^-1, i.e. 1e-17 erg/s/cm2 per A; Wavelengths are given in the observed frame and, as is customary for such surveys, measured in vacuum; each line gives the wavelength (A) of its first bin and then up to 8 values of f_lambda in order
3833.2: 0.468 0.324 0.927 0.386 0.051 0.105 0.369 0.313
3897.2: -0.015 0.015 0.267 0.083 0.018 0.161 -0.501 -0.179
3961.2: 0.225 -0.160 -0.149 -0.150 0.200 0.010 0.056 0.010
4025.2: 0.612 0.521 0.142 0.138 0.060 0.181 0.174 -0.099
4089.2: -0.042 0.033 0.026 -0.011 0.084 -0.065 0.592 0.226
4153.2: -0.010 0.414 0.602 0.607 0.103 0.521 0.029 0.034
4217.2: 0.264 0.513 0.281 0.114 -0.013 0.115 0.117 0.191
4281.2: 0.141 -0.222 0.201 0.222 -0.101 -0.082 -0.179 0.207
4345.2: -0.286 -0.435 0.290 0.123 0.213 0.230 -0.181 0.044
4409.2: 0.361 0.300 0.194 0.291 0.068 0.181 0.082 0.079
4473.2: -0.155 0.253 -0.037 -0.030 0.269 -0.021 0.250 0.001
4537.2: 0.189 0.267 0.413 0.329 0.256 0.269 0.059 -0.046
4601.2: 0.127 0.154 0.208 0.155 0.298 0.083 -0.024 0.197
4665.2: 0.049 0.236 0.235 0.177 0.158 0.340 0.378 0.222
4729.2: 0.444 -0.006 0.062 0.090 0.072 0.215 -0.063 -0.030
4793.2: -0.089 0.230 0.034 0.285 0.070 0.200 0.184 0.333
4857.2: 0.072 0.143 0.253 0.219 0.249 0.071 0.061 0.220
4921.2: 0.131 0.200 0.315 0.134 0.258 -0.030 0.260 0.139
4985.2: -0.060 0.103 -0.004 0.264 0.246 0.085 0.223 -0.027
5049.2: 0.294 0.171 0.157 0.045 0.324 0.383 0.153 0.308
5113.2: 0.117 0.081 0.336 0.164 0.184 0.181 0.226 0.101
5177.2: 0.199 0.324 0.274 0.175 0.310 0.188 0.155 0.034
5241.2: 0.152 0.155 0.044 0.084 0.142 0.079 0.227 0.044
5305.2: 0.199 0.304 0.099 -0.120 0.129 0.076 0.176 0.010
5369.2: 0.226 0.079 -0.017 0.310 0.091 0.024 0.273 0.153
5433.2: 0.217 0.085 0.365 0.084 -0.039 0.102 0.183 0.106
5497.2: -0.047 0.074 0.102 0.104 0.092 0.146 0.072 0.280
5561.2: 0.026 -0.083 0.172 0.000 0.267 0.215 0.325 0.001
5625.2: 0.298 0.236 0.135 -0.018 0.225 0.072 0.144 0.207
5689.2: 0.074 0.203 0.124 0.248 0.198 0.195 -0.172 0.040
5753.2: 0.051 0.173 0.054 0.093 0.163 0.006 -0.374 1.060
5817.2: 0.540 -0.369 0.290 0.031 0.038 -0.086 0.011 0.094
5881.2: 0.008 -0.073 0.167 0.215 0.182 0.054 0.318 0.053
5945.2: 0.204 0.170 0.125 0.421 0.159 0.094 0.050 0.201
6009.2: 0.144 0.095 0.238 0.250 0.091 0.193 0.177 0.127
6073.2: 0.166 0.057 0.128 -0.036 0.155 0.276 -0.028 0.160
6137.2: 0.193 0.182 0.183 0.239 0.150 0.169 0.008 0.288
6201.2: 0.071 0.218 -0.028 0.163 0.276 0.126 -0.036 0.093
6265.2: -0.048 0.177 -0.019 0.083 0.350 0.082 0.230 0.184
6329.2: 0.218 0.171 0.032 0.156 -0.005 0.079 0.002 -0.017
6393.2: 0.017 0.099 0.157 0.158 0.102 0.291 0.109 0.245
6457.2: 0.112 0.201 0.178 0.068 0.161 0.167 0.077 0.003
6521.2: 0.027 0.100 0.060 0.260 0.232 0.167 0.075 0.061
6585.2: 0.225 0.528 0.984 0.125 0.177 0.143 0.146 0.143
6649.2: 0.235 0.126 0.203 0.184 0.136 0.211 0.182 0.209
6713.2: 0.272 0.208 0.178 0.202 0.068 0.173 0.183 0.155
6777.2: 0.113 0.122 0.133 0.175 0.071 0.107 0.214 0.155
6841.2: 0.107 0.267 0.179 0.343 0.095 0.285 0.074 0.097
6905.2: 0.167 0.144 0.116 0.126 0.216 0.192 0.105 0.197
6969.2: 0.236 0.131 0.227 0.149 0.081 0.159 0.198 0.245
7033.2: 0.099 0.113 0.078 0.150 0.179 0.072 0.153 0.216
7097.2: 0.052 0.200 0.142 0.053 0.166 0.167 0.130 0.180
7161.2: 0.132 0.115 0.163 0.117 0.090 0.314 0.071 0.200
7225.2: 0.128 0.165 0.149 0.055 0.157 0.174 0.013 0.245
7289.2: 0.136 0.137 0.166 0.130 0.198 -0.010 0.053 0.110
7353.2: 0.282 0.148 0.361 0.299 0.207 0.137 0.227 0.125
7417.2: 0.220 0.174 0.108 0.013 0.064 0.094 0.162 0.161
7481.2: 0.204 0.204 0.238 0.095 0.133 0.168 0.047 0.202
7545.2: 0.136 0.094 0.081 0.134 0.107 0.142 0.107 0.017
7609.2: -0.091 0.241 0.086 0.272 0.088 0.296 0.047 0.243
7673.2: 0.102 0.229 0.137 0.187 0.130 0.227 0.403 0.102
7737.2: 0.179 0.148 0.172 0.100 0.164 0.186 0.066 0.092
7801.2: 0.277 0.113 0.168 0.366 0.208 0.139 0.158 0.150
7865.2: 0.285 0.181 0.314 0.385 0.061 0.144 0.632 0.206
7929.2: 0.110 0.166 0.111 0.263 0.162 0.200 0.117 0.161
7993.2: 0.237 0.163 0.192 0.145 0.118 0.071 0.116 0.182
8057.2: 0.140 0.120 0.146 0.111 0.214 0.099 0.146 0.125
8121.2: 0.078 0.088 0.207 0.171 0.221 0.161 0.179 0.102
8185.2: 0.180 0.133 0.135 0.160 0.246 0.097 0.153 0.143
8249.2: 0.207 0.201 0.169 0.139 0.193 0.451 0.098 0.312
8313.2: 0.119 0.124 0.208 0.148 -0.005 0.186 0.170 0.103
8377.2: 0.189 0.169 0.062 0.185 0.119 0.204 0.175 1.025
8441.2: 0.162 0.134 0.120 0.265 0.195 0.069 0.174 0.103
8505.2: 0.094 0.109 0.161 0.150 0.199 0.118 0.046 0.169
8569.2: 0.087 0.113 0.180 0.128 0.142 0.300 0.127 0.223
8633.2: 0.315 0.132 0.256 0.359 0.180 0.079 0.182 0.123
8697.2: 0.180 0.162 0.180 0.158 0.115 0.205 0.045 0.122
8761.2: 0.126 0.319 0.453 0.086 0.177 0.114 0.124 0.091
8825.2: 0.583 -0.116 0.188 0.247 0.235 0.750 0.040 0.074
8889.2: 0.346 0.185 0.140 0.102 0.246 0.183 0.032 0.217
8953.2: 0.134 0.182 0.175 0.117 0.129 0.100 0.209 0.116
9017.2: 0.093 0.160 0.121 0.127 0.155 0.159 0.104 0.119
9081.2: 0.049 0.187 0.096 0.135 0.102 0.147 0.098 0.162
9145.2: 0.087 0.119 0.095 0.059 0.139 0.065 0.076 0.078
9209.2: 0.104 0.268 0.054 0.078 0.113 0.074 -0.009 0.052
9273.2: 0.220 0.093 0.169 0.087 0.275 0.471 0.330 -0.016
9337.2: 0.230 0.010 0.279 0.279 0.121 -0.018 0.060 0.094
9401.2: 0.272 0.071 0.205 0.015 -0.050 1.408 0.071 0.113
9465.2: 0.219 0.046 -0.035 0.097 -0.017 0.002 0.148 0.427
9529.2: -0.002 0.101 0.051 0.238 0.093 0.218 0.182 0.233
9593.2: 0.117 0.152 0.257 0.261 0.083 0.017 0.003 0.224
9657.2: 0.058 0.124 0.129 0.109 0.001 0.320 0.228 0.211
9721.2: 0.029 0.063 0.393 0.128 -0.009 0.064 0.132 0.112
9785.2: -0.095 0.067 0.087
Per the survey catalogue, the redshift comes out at 0.77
